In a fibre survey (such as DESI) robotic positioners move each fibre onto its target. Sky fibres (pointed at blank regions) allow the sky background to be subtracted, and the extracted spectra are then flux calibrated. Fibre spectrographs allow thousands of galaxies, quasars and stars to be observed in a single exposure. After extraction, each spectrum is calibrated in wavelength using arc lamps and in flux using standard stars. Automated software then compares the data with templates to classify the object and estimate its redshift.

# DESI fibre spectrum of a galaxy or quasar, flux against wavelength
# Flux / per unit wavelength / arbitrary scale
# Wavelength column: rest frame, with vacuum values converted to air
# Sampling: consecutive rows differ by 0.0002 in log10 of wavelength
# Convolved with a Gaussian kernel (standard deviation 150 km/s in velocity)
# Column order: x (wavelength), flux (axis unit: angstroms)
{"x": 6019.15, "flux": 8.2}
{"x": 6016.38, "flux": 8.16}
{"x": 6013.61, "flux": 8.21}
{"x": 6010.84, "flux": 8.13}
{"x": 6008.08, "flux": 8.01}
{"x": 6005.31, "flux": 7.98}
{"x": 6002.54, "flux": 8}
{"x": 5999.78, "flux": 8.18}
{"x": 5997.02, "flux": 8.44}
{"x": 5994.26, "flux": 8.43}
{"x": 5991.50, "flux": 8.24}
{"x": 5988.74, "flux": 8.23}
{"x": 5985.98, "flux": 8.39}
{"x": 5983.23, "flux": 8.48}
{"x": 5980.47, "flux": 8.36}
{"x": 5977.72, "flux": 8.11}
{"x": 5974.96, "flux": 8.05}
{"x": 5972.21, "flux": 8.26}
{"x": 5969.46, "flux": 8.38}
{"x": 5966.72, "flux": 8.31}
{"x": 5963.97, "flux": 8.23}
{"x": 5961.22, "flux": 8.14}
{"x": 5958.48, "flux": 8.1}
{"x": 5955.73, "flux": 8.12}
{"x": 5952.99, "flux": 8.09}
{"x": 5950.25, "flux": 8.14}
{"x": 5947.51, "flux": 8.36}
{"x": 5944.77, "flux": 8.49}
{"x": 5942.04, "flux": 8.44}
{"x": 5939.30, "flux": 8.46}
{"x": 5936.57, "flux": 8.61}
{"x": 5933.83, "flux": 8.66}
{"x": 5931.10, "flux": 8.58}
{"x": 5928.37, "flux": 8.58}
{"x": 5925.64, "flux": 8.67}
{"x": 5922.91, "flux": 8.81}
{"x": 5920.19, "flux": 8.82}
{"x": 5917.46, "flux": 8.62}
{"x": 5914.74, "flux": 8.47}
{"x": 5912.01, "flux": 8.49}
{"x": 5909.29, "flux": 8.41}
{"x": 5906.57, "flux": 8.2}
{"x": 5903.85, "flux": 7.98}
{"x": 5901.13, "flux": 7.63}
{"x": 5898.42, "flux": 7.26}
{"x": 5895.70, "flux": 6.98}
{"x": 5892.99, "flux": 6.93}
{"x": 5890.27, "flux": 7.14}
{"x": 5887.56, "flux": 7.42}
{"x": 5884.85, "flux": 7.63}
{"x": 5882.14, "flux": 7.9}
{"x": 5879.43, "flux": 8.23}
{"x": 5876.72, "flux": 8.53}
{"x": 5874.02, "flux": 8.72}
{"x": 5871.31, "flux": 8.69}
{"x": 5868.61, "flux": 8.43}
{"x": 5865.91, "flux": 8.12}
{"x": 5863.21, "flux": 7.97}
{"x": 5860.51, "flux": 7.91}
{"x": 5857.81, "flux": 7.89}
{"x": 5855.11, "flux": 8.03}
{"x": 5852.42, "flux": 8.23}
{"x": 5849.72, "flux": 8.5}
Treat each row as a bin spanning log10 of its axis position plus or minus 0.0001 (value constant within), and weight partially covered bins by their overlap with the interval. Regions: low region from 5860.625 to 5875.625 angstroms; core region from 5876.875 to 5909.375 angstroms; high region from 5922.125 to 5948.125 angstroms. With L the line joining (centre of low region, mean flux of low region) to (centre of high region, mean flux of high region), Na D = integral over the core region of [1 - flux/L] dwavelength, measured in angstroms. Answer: 3.0 angstroms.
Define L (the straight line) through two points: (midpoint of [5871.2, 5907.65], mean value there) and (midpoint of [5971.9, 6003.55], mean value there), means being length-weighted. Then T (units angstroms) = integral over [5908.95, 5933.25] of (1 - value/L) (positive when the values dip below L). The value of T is -2.1 angstroms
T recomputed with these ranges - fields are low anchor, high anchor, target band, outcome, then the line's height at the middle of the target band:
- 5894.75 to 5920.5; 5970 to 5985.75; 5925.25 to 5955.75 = -1.0 angstroms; 8.16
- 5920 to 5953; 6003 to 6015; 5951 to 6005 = 0.2 angstroms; 8.27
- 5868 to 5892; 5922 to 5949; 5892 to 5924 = 1.0 angstroms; 8.3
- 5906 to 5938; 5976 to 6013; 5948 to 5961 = 0.5 angstroms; 8.42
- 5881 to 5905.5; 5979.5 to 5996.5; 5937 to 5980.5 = -1.0 angstroms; 8.07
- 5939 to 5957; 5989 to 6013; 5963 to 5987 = -0.1 angstroms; 8.24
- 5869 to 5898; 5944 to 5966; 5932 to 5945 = -0.7 angstroms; 8.11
